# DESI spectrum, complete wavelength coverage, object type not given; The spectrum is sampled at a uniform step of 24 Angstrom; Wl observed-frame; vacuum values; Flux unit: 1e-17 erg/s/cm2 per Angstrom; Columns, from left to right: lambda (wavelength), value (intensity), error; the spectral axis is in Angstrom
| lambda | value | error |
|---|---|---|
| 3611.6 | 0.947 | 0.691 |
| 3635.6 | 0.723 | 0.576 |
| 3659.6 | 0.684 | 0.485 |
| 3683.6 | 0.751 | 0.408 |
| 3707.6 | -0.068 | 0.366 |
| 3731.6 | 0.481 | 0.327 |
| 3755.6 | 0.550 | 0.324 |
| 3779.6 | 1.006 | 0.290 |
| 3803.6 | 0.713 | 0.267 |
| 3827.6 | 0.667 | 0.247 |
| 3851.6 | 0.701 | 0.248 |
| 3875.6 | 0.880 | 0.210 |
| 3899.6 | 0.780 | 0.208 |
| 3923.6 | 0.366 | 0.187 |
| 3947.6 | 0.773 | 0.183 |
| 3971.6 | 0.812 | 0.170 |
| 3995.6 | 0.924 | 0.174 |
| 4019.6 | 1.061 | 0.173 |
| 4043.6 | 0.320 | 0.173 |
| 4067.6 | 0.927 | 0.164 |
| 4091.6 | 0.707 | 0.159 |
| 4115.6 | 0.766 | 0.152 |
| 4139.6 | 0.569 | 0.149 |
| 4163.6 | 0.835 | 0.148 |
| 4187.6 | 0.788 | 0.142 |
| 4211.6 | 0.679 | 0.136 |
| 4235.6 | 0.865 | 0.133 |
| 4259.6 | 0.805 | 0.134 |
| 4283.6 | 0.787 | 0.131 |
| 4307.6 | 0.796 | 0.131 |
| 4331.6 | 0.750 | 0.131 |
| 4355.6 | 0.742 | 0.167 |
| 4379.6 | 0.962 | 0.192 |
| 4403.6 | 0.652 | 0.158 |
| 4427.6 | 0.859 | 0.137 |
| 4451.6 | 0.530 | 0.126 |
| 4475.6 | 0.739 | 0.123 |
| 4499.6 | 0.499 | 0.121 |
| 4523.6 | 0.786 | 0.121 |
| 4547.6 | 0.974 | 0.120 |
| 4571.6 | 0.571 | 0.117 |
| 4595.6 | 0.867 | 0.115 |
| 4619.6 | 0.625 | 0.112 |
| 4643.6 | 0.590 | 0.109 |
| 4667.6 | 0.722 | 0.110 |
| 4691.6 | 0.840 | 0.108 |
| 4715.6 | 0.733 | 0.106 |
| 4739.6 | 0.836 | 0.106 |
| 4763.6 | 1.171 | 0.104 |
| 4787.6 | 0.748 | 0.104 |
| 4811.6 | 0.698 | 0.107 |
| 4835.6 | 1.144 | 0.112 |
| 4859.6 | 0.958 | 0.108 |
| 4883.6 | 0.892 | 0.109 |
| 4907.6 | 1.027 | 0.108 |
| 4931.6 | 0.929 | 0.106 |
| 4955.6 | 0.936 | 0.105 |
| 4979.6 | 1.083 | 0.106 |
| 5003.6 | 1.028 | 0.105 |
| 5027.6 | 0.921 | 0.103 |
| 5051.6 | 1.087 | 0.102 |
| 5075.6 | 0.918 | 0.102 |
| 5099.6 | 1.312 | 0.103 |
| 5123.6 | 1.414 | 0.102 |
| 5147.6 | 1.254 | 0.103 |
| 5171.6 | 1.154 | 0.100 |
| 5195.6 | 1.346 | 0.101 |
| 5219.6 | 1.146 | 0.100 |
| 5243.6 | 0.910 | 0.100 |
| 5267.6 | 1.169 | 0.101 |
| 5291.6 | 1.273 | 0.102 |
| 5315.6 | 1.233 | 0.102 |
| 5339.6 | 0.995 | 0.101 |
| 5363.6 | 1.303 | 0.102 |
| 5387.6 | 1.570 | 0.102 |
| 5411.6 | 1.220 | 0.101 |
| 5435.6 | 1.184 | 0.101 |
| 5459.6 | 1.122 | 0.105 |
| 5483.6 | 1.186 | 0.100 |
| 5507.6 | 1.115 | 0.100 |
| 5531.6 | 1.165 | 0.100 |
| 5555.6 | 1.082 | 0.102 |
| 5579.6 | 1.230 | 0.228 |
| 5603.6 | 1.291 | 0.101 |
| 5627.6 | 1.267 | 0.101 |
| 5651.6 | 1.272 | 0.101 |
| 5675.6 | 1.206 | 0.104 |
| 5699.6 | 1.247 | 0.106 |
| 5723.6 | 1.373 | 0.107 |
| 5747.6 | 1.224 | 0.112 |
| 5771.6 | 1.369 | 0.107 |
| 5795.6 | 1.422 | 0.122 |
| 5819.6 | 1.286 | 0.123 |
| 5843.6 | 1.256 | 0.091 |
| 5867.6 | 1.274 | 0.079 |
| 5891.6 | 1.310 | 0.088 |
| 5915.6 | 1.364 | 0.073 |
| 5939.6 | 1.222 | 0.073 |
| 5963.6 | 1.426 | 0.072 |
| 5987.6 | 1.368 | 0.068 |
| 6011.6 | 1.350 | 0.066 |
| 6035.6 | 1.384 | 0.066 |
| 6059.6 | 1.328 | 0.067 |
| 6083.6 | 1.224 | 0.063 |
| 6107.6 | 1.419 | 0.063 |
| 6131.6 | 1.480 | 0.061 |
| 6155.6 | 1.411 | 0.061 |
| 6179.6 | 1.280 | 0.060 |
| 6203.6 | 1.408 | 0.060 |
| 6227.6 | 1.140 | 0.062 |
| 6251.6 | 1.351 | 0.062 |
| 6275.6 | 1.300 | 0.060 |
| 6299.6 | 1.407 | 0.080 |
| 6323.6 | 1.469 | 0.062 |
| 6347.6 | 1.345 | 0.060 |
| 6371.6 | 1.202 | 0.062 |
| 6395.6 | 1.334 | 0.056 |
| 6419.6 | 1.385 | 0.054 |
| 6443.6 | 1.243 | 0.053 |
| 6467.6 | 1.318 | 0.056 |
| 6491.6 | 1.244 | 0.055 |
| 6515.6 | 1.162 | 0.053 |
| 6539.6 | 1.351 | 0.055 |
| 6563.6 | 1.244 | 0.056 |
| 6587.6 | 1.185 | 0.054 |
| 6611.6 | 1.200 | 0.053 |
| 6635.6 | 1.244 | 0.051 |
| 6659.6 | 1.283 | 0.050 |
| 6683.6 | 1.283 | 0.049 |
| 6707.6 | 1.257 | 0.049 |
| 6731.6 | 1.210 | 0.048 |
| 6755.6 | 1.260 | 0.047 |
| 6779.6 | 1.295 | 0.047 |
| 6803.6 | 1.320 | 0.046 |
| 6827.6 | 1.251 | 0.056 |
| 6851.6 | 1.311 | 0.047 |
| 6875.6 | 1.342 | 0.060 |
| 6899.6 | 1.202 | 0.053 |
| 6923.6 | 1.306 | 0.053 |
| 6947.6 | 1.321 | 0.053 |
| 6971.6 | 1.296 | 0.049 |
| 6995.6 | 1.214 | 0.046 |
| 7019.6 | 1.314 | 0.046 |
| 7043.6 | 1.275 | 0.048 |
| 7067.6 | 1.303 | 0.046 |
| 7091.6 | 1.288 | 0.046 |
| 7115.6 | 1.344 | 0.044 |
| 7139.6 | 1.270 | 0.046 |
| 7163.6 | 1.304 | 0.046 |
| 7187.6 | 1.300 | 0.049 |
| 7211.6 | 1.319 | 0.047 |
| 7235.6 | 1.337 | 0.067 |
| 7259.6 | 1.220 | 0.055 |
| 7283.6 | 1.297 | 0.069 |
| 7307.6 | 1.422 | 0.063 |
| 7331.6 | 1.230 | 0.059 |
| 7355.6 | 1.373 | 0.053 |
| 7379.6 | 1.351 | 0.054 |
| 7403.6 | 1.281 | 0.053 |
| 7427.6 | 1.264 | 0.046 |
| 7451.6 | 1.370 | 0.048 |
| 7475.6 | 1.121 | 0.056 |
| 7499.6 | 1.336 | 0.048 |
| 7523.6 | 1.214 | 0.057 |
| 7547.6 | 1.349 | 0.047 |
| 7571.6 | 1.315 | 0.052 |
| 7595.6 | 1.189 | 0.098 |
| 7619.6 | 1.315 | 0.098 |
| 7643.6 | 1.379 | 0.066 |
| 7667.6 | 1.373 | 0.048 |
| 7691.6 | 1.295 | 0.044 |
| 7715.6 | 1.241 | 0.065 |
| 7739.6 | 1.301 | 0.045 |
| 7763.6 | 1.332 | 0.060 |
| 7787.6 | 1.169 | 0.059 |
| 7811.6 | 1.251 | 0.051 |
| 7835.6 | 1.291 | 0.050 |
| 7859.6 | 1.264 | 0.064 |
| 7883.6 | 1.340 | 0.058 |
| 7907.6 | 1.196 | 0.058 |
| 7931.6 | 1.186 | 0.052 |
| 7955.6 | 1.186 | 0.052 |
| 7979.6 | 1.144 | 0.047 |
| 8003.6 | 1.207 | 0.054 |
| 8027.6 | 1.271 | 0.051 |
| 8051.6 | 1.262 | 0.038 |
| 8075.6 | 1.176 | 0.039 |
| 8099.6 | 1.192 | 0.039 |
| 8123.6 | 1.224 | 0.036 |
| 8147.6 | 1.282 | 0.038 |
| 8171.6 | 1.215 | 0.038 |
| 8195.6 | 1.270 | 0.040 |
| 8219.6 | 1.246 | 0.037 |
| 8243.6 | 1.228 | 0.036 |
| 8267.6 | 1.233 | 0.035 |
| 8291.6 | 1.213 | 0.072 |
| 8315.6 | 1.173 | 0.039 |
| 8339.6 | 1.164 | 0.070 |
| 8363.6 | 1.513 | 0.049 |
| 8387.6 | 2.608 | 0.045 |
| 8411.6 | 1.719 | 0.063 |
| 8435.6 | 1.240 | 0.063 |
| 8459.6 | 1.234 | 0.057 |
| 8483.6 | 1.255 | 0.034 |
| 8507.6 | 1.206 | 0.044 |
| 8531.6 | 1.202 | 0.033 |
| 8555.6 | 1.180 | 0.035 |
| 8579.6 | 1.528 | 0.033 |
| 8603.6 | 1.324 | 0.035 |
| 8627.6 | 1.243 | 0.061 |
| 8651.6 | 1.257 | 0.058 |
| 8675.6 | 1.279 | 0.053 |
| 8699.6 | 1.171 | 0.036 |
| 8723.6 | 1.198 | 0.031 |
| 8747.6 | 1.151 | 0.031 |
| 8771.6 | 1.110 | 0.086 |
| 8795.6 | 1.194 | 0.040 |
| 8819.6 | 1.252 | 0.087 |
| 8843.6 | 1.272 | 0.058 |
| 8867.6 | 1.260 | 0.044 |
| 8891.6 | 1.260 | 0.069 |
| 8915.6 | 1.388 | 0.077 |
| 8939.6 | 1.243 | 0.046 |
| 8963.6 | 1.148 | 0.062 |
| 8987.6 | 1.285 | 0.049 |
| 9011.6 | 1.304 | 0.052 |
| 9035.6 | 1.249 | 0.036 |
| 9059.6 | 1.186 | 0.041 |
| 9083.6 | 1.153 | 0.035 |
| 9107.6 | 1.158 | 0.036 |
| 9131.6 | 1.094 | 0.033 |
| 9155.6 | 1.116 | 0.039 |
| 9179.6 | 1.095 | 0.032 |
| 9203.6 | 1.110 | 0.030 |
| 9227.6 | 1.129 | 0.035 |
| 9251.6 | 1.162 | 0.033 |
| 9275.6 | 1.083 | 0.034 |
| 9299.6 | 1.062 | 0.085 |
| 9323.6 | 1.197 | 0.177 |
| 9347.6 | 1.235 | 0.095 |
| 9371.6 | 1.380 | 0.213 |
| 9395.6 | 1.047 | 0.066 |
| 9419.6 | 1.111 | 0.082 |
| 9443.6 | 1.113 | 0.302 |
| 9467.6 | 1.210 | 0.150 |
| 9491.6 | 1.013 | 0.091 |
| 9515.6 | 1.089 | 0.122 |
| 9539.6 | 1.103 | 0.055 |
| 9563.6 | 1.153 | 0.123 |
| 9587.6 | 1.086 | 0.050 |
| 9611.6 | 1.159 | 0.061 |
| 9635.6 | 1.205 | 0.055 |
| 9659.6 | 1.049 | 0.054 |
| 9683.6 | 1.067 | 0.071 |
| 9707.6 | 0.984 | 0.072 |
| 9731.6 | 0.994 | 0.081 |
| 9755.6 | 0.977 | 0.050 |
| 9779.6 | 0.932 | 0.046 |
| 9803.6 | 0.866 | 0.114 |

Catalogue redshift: 0.28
